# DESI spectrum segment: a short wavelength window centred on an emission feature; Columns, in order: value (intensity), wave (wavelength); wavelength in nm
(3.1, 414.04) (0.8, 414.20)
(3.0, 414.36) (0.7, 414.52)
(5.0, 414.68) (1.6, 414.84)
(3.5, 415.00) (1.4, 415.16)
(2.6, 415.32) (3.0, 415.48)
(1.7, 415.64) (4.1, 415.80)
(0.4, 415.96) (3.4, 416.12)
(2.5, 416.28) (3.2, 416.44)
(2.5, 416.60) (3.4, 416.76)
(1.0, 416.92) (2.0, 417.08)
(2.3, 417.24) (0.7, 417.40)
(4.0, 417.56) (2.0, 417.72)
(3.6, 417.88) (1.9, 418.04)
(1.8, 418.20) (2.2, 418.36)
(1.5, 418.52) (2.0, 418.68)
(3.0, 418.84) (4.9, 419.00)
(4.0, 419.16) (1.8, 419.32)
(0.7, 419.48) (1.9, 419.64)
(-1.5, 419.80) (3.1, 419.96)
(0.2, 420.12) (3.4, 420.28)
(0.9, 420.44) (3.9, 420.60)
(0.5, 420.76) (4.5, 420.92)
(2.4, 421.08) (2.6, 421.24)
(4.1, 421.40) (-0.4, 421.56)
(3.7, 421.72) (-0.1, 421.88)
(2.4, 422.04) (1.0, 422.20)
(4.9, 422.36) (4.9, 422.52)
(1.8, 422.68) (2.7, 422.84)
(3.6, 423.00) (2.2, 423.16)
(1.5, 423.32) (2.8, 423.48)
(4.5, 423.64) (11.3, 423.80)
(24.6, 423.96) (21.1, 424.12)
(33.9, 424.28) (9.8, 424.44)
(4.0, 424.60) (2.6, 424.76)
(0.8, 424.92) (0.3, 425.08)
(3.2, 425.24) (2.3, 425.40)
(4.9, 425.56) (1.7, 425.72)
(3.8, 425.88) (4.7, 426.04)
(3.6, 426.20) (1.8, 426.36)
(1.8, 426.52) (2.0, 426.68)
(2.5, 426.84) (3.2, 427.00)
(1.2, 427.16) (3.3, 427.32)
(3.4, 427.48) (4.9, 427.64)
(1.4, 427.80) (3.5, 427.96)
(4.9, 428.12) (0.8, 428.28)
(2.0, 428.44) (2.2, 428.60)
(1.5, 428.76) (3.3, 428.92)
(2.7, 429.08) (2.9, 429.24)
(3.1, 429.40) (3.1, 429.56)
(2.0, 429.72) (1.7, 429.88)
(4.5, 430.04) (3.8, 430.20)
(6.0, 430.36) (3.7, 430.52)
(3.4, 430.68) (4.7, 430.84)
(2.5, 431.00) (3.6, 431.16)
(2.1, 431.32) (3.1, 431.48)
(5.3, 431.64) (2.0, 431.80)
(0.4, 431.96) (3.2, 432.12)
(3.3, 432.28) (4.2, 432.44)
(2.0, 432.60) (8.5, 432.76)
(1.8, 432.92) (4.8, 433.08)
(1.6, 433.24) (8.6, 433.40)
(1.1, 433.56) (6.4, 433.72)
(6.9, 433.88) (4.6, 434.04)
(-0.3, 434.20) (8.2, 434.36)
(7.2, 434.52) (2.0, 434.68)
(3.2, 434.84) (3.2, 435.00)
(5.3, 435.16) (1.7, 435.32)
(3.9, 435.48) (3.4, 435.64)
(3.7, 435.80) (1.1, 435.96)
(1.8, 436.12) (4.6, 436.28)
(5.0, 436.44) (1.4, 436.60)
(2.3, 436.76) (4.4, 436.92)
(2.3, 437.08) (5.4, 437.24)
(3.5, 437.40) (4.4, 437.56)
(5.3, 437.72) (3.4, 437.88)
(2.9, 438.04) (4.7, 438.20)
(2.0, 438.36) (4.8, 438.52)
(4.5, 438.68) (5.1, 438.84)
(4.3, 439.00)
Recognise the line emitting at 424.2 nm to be [O II] 3727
